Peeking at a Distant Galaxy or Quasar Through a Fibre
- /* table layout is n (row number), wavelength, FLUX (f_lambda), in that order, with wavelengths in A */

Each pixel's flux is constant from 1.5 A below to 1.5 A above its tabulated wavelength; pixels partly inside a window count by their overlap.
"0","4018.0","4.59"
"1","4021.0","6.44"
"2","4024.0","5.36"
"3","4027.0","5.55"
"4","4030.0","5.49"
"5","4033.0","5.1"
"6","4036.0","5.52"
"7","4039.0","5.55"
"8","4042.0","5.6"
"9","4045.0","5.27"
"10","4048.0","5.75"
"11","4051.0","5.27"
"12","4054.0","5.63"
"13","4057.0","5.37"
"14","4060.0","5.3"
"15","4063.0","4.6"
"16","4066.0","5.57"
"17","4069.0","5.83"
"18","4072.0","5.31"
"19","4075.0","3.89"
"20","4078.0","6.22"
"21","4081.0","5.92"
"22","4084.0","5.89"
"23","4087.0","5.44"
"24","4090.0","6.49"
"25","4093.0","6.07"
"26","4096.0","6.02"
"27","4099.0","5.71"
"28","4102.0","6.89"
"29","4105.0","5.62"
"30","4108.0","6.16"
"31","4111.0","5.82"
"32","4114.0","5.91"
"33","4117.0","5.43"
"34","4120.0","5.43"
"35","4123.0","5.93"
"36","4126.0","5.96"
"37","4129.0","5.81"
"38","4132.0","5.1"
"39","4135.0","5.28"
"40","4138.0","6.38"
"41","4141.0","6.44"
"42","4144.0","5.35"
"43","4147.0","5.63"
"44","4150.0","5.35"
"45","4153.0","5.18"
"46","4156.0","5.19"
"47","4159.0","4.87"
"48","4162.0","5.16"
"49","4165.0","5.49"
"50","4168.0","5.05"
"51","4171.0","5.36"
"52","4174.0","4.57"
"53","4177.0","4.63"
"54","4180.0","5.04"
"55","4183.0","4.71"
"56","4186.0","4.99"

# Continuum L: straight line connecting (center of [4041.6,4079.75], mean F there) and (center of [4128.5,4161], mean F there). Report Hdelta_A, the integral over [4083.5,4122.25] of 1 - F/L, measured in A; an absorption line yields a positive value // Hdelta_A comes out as -3.52 A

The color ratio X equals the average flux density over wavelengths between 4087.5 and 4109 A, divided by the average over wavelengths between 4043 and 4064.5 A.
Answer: 1.15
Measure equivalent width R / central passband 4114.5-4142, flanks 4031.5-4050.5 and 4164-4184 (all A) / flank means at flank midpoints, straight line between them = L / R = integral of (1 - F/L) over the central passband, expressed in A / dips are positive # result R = -3.2 A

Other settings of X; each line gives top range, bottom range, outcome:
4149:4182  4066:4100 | 0.89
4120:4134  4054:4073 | 1.06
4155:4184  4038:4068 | 0.93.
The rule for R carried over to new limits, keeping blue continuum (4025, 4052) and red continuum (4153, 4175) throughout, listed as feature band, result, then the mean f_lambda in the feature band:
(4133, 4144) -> -1.5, 5.9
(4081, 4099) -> -2.2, 5.95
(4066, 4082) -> -0.2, 5.43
